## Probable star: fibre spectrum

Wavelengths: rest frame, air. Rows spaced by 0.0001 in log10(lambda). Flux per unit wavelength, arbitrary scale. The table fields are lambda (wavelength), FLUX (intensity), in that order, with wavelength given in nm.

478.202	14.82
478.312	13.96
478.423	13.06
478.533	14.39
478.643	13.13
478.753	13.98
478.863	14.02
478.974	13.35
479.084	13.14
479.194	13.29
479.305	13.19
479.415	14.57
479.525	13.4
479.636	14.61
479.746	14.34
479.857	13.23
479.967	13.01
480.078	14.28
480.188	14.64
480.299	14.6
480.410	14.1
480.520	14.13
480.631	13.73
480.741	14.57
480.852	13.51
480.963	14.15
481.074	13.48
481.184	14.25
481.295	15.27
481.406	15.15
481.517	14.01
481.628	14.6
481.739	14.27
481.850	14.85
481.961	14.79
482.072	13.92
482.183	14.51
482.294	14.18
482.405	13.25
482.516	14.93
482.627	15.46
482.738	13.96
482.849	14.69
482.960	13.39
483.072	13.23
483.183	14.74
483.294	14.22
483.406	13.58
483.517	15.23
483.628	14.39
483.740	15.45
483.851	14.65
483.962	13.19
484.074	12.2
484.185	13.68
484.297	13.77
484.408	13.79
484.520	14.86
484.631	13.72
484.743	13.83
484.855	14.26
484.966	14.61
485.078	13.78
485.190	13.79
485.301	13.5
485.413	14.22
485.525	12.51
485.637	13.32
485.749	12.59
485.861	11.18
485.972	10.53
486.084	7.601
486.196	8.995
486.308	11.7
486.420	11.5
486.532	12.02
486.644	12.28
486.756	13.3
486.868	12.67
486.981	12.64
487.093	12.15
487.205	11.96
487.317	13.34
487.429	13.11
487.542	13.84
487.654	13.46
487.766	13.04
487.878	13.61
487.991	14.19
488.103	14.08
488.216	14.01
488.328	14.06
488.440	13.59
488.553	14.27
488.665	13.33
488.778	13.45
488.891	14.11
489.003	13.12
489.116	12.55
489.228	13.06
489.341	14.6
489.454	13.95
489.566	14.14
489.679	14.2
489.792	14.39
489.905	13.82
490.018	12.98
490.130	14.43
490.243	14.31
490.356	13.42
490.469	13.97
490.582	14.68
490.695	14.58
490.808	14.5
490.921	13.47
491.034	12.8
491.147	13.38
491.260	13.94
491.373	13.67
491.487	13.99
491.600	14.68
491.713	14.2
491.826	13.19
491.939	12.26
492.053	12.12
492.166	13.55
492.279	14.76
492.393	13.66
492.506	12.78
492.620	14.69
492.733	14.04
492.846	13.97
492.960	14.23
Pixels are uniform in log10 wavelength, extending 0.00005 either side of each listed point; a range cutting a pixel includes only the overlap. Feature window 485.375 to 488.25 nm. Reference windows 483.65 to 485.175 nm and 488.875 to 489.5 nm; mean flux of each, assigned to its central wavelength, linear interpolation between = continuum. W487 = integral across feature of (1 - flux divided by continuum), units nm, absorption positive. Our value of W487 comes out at 0.275 nm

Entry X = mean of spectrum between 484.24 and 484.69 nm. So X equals 14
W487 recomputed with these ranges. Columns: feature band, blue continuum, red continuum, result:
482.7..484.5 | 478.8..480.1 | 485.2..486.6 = -0.23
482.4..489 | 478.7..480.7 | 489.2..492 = 0.26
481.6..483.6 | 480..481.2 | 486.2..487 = -0.13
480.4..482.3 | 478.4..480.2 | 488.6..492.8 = -0.08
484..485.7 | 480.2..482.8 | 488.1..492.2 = 0.05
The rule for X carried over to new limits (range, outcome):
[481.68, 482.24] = 14.5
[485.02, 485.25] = 13.8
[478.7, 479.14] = 13.6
